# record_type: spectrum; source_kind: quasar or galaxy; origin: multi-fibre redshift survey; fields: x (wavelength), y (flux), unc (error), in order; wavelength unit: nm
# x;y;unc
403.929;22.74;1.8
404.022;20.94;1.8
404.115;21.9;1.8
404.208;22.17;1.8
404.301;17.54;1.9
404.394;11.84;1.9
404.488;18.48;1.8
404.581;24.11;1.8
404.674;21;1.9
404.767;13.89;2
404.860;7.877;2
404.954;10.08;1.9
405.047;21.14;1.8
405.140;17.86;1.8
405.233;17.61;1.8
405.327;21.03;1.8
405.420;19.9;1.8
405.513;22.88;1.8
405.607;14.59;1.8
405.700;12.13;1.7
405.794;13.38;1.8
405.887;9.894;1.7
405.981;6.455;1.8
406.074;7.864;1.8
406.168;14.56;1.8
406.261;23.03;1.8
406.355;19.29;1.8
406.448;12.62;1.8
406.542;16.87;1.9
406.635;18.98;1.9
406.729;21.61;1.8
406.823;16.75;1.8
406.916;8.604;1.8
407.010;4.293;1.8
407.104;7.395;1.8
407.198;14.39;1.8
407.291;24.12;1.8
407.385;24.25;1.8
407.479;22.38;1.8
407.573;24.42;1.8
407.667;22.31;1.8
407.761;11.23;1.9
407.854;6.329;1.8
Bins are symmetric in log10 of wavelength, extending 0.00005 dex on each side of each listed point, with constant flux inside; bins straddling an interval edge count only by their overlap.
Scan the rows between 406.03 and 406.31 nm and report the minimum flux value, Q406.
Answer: 7.864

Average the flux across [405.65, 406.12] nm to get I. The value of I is 9.99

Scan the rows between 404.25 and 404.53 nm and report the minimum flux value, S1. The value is 11.84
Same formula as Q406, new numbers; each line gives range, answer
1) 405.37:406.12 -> 6.455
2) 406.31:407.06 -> 4.293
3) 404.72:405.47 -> 7.877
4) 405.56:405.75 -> 12.13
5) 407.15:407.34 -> 14.39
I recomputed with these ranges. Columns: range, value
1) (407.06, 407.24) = 10.8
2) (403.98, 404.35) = 20.6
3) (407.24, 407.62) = 23.7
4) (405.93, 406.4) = 14.2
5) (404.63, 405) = 13.1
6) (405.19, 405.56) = 20.4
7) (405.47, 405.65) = 18.7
